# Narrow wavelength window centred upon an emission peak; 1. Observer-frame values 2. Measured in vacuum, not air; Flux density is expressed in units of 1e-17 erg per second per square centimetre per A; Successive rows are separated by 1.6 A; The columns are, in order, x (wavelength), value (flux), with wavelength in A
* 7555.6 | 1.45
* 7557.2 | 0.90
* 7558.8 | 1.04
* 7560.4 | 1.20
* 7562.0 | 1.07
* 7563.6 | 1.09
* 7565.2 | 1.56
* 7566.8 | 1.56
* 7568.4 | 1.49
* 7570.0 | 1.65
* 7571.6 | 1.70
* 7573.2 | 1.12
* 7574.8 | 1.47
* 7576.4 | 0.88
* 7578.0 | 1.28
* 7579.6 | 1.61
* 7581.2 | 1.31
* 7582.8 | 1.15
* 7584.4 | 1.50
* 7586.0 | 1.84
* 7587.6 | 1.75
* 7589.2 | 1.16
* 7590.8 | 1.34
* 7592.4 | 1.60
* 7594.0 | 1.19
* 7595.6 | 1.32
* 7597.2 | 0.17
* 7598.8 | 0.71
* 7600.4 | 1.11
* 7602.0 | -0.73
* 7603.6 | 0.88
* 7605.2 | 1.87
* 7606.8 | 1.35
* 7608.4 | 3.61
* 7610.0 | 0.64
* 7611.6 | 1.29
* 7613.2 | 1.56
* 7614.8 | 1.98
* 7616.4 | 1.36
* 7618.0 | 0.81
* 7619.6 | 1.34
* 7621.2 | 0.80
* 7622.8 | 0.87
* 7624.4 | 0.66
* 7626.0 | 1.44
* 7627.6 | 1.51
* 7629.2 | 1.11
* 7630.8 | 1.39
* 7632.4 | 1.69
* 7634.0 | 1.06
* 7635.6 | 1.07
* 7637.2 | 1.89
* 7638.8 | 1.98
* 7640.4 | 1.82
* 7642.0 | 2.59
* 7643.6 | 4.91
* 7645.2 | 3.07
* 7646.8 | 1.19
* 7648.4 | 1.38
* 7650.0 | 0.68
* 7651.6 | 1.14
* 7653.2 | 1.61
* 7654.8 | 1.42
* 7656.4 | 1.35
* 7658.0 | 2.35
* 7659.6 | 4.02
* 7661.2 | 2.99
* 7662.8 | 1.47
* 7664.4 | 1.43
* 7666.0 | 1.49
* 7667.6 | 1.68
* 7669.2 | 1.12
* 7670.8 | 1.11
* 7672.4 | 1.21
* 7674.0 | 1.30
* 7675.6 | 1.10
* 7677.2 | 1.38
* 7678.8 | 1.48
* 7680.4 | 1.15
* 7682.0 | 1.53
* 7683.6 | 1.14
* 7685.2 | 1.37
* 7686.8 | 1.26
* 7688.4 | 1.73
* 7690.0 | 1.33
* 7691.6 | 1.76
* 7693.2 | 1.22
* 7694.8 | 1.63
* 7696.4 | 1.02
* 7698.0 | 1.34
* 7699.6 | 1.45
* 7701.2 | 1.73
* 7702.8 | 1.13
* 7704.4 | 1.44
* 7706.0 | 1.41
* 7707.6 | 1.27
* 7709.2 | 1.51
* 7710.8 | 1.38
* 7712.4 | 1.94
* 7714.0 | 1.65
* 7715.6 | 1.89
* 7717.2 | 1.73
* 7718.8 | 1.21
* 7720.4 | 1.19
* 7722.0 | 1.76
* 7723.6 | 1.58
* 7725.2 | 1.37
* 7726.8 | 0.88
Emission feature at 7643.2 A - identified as [S II]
